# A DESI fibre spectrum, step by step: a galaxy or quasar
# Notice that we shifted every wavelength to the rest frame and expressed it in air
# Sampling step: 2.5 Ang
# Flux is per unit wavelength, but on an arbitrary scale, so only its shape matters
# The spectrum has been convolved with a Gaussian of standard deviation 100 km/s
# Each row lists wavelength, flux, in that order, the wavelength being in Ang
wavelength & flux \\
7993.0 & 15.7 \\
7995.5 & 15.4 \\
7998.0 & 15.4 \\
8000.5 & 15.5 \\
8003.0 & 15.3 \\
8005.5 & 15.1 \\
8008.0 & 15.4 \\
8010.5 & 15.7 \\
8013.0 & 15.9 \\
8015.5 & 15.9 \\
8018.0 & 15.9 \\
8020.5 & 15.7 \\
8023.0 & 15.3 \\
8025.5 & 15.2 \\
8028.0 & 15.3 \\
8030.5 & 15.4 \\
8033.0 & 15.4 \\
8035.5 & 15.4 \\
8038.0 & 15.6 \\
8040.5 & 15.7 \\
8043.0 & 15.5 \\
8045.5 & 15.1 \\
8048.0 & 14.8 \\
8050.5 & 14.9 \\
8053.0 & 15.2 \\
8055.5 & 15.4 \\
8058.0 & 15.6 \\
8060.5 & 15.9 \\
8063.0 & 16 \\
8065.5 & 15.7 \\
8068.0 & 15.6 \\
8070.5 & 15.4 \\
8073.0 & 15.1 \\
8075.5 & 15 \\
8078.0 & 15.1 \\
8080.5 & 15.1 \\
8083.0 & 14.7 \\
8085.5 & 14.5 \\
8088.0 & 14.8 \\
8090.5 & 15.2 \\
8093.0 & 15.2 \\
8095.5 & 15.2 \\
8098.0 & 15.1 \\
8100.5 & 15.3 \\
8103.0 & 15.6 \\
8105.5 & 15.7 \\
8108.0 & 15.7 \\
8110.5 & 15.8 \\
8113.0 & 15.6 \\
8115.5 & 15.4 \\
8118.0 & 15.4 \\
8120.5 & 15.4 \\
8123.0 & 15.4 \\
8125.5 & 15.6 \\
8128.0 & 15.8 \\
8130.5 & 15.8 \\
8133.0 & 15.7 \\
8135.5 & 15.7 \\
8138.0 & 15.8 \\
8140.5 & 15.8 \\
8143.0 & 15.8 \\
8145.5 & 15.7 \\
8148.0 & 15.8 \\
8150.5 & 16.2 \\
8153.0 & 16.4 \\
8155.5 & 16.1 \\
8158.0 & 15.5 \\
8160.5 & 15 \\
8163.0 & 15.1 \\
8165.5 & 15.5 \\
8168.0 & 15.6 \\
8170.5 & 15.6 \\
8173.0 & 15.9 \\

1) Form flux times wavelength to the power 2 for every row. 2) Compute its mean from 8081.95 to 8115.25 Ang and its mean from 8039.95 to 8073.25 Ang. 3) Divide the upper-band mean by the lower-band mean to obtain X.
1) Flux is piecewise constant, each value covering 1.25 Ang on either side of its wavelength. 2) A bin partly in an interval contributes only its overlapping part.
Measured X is 1.00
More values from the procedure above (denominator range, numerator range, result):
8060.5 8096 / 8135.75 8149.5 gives 1.05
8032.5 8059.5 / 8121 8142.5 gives 1.05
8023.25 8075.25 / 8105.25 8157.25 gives 1.04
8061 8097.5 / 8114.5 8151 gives 1.05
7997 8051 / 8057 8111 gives 1.01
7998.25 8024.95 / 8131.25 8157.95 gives 1.06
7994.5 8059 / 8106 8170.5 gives 1.04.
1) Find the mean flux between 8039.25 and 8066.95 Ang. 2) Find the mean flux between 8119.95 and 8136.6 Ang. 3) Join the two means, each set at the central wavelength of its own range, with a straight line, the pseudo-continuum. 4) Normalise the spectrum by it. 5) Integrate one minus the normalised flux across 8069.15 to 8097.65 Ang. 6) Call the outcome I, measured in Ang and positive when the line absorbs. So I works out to 0.9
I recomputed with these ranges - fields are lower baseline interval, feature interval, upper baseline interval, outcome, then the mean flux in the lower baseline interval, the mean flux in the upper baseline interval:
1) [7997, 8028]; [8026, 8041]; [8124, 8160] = 0.1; 15.5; 15.8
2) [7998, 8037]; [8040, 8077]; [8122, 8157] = 0.5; 15.5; 15.8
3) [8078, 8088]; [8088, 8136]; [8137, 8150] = -0.6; 14.8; 15.8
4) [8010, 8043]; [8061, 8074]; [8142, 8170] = 0.0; 15.6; 15.7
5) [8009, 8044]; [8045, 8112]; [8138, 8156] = 1.9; 15.6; 16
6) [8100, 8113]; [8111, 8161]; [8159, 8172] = -0.7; 15.6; 15.4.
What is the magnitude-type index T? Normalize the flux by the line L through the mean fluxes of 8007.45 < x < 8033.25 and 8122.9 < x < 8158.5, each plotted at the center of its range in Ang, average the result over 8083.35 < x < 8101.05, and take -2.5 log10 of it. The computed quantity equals 0.05 mag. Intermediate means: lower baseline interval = 15.6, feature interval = 15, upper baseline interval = 15.8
